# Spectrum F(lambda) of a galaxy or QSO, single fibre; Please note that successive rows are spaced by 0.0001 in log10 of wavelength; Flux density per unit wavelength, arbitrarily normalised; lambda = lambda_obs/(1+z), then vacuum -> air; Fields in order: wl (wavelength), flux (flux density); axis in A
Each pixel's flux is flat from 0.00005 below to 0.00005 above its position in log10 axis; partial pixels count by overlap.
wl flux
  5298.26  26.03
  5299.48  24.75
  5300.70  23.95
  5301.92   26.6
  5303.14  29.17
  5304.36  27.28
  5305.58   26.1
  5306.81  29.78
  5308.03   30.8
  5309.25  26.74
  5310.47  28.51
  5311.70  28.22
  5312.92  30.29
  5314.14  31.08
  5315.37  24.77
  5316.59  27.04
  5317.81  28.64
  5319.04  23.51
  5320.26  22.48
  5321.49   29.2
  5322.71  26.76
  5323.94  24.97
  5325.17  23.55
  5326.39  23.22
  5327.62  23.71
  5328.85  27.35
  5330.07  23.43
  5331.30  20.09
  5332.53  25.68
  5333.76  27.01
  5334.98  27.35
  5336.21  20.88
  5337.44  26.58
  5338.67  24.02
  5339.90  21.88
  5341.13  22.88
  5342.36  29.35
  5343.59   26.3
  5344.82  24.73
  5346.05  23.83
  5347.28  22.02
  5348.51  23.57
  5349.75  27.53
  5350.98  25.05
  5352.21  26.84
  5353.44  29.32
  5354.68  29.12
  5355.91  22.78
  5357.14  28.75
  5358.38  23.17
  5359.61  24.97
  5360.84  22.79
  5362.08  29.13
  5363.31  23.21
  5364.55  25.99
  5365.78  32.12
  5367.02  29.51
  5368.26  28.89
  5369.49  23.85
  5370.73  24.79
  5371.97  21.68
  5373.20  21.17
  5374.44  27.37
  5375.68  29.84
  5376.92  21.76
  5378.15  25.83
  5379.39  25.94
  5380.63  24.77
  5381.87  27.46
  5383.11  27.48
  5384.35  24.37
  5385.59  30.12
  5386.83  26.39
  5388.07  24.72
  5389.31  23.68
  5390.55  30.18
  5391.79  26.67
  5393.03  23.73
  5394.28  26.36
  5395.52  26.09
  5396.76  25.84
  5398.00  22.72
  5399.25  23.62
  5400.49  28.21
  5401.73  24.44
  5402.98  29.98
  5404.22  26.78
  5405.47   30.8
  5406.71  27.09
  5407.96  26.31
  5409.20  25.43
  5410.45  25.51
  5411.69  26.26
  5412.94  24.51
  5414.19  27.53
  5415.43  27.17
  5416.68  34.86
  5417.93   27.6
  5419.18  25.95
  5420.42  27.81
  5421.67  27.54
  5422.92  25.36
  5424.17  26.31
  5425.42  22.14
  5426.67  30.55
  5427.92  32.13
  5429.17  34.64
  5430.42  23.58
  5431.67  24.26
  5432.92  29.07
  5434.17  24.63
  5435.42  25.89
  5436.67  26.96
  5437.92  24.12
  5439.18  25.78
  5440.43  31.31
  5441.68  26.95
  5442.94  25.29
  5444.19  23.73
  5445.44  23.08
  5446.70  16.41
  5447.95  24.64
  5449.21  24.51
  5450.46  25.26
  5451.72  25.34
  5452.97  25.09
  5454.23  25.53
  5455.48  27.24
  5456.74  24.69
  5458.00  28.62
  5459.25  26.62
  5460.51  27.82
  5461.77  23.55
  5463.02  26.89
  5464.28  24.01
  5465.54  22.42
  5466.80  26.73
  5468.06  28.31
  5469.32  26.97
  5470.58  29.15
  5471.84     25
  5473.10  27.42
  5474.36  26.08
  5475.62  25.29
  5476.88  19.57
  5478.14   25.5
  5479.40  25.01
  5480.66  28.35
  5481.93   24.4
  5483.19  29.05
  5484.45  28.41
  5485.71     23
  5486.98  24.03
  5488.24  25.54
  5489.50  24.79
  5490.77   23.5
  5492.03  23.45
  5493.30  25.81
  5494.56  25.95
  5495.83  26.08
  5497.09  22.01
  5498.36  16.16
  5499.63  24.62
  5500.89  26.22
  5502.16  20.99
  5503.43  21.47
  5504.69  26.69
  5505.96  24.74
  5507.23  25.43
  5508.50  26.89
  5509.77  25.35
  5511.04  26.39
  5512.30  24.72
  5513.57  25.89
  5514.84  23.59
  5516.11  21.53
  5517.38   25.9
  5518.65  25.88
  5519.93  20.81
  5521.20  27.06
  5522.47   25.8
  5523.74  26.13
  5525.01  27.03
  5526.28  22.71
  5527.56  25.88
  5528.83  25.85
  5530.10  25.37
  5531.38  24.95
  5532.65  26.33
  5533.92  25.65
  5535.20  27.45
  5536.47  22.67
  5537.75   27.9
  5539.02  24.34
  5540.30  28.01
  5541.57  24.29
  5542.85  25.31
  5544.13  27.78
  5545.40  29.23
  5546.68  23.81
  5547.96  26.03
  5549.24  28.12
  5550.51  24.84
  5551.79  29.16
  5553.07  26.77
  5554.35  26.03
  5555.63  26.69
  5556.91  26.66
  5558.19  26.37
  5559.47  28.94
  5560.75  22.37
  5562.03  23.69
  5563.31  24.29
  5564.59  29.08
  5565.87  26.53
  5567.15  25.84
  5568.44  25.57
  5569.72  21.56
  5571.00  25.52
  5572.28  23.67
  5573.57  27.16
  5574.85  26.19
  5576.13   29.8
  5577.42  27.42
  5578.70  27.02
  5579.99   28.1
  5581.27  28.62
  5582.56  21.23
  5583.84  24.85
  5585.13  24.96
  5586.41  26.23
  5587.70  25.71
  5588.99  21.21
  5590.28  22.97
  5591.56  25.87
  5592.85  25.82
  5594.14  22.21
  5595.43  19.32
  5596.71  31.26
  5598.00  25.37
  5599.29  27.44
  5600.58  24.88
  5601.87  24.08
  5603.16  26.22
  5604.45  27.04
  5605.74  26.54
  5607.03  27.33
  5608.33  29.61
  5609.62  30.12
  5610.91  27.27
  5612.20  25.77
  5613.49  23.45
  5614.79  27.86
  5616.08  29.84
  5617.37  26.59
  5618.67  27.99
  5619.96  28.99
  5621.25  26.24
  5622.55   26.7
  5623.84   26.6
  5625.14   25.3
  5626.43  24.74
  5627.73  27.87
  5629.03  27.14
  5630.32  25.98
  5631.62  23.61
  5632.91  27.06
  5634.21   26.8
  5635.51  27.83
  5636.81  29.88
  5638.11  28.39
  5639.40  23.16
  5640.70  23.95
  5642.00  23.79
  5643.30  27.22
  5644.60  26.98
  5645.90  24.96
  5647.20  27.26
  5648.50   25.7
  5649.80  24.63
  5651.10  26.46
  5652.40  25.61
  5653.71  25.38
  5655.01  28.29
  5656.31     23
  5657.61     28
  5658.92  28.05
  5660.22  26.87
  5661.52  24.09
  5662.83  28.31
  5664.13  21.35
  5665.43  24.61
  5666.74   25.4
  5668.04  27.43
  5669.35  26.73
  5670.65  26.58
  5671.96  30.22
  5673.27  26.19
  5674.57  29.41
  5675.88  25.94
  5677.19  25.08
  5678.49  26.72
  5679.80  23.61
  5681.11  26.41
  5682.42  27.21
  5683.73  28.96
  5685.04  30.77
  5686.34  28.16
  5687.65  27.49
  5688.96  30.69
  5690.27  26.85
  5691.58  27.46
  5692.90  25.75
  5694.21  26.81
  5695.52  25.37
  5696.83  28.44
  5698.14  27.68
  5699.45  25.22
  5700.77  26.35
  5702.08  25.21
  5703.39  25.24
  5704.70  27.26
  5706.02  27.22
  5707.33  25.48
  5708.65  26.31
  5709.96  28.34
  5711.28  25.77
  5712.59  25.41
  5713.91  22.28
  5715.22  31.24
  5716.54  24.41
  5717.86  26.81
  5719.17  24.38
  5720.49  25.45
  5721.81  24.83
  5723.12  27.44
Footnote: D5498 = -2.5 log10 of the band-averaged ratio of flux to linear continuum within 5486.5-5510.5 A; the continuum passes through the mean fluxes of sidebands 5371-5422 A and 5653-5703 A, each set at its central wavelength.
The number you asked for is 0.10 mag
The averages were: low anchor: 26.4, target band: 24.2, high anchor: 26.7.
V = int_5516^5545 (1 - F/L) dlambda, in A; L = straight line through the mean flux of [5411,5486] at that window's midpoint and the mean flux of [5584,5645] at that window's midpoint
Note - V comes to 0.7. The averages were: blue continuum 26.2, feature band 25.5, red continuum 26.2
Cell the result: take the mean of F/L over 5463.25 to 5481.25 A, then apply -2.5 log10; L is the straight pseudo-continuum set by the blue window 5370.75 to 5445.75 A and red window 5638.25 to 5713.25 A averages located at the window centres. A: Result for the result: 0.03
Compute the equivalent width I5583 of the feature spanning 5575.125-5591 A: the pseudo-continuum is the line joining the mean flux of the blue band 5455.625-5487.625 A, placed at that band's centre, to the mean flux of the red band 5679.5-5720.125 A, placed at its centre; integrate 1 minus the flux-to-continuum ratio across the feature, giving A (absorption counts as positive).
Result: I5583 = 0.4 A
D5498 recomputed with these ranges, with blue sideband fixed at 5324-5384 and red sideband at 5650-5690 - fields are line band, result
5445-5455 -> 0.088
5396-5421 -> -0.054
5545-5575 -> 0.012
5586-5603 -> 0.068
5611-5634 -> -0.002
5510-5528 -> 0.049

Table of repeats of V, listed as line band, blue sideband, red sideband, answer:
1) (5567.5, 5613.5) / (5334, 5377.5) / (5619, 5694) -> 1.0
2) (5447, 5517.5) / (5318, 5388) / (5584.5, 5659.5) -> 2.0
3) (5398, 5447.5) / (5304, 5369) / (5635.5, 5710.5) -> -0.7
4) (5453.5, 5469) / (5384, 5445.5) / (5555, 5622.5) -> 0.3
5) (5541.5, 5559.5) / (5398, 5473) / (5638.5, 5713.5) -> -0.2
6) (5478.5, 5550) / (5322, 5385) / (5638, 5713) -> 2.0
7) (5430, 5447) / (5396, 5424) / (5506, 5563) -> 0.9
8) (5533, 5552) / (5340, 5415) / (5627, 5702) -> 0.1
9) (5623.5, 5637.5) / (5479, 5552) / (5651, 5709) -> -0.2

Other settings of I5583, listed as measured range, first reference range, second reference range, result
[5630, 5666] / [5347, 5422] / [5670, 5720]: 1.0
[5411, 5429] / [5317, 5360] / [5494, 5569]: -1.8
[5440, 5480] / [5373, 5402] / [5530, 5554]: 1.0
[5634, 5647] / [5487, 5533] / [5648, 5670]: -0.3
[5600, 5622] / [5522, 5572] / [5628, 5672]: -0.8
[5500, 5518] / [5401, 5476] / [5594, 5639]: 1.2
